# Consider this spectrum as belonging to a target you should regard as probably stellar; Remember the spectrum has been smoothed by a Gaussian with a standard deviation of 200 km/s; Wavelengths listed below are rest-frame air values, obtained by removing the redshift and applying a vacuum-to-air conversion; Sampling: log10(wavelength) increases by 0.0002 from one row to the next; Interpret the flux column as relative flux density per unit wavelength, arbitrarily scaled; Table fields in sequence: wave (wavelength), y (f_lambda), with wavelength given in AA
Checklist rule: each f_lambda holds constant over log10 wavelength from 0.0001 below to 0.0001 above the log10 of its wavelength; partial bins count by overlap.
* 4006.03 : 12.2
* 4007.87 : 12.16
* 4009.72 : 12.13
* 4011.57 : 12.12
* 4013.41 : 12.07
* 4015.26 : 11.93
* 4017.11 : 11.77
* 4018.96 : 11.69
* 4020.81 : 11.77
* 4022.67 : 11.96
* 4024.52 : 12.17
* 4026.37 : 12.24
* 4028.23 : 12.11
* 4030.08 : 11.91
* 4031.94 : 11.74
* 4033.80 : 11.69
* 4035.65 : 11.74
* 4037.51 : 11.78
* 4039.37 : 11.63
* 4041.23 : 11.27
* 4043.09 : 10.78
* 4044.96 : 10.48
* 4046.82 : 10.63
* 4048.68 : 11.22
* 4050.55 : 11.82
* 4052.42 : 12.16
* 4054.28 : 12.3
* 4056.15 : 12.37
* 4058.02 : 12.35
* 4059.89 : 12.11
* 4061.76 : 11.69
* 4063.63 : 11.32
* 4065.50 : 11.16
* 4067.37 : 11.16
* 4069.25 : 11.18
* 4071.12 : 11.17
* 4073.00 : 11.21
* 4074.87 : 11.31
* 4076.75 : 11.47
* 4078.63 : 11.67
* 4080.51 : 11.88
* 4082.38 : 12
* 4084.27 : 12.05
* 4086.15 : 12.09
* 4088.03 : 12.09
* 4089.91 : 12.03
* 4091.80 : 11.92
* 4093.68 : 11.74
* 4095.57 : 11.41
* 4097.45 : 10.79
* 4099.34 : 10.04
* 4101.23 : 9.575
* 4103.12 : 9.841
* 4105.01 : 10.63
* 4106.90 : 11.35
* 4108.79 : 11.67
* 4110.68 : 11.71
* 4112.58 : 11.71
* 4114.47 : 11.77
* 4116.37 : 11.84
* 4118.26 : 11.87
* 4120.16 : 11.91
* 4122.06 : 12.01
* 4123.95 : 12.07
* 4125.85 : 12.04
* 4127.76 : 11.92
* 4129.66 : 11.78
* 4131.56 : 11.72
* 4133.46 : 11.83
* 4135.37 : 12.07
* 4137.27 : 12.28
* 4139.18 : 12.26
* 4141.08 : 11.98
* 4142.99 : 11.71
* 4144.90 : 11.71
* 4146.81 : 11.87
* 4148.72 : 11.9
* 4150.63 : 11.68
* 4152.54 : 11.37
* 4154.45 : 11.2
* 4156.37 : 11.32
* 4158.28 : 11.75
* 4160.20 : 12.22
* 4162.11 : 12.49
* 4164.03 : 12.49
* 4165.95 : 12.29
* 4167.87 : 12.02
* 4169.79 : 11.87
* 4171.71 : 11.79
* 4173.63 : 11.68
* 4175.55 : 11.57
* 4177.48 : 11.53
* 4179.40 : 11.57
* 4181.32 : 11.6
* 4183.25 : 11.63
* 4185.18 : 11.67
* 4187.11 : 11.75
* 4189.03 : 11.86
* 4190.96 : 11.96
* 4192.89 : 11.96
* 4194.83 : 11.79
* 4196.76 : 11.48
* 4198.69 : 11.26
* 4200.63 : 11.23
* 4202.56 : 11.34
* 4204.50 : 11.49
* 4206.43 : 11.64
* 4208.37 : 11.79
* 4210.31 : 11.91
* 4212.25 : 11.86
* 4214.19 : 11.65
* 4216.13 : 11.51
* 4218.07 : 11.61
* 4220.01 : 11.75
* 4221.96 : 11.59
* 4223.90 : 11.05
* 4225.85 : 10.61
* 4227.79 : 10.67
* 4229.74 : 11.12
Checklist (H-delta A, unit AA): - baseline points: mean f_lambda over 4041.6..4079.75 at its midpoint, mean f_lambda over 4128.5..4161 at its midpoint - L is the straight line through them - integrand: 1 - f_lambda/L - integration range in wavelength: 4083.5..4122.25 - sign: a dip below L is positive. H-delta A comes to 0.7 AA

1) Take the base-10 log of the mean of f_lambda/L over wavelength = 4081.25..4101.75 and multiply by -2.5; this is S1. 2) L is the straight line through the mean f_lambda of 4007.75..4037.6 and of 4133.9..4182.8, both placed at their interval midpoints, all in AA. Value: 0.04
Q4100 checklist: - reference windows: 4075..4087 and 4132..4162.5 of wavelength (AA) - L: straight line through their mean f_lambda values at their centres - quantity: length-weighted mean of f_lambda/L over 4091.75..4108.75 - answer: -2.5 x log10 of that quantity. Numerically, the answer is 0.10 mag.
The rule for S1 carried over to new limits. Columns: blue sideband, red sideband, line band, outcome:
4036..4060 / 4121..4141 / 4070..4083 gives 0.020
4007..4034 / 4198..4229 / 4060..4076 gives 0.048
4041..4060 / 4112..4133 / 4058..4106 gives 0.033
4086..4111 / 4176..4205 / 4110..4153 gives -0.052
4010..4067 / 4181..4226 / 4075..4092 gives -0.017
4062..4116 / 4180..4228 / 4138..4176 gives -0.036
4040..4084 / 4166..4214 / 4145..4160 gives 0.001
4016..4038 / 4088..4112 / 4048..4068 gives -0.023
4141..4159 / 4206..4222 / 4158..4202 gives -0.012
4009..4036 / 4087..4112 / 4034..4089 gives -0.005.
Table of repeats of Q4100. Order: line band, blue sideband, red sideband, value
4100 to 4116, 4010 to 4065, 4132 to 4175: 0.08 mag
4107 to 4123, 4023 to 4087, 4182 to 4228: -0.02 mag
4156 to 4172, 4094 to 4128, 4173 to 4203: -0.05 mag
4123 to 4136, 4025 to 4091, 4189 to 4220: -0.02 mag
